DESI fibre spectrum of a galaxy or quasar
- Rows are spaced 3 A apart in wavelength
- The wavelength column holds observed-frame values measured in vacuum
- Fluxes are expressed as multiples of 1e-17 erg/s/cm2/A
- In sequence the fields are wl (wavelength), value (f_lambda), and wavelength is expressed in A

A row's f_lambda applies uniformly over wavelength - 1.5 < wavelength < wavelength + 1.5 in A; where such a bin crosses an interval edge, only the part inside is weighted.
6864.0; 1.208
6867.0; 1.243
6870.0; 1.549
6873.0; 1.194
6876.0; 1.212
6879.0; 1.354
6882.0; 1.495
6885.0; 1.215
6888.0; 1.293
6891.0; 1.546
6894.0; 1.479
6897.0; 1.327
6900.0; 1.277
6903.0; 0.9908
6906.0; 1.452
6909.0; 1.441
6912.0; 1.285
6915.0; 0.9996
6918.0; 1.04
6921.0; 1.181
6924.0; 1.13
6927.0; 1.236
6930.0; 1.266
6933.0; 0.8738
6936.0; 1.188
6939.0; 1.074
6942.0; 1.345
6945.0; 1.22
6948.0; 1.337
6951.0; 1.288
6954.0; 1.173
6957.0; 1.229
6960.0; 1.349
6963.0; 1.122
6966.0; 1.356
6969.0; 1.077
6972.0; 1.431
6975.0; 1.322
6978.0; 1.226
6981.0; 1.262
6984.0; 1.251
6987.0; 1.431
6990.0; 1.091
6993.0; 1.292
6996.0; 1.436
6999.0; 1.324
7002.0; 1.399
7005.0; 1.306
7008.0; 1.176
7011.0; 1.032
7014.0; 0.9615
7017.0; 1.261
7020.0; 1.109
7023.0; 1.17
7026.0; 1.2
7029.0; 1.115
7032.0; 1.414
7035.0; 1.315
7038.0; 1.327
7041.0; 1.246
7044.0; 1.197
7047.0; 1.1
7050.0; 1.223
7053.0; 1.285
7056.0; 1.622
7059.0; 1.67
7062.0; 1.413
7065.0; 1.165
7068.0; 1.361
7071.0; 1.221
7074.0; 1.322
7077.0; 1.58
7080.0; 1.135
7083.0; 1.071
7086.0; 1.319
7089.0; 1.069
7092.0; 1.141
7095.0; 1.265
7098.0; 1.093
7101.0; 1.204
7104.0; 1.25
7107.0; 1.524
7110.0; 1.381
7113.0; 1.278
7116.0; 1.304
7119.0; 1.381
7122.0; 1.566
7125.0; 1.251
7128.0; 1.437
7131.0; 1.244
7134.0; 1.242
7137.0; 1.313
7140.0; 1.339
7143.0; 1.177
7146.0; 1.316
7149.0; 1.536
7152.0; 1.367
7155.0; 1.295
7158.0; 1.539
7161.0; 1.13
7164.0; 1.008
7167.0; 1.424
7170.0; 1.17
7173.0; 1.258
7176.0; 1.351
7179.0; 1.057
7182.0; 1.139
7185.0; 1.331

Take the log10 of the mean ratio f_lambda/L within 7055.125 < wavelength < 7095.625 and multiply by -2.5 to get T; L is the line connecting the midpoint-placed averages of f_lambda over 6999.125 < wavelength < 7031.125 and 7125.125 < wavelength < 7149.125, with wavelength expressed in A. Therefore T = -0.05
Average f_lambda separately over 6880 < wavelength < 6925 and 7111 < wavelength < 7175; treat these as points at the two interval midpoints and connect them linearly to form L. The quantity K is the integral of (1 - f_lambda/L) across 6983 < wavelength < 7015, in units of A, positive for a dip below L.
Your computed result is 1.07 A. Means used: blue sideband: 1.28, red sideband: 1.31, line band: 1.25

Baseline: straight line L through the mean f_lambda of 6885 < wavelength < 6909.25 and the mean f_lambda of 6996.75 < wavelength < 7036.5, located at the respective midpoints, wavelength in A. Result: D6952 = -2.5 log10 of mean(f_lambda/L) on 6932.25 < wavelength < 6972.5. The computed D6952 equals 0.05 mag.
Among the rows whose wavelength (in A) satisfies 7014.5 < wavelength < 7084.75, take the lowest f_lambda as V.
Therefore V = 1.071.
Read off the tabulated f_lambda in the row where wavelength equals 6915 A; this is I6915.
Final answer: 0.9996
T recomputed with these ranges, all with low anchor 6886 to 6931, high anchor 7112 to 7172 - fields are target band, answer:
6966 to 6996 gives 0.00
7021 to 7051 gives 0.05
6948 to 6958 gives 0.02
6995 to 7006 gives -0.07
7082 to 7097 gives 0.11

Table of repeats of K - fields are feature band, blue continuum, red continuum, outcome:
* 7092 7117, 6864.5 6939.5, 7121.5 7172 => 0.4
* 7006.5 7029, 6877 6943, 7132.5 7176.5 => 2.5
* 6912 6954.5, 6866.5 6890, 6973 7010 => 4.5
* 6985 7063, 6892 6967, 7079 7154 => -0.8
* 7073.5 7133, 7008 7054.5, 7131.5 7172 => -1.6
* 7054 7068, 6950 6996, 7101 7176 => -1.7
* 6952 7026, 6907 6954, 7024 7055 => -1.1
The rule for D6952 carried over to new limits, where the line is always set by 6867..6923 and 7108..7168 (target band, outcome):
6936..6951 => 0.05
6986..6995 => 0.03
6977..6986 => 0.04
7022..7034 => 0.07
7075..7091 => 0.07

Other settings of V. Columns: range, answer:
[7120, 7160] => 1.177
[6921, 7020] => 0.8738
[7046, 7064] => 1.1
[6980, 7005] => 1.091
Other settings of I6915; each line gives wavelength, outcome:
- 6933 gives 0.8738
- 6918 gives 1.04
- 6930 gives 1.266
